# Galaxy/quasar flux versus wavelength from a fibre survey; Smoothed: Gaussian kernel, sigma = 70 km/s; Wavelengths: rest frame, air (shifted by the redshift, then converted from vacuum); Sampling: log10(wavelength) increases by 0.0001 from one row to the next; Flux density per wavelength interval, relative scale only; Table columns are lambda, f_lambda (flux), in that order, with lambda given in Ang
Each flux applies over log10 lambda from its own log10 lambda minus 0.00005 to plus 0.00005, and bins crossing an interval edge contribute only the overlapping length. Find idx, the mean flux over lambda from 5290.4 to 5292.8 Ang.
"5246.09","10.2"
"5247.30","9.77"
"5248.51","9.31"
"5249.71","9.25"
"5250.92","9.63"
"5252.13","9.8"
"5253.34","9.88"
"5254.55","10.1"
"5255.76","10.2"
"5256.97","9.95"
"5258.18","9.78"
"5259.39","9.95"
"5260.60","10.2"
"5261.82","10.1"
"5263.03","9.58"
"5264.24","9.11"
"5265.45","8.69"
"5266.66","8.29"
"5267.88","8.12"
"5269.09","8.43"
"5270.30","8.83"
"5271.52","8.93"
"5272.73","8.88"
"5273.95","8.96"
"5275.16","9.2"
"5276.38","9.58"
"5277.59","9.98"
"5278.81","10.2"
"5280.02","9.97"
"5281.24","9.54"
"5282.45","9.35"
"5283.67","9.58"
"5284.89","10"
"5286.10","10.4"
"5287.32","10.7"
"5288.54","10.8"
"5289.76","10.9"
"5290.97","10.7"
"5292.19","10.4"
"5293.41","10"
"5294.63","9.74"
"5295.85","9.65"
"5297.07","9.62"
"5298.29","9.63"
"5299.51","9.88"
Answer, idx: 10.5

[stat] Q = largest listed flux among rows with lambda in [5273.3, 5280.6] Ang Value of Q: 10.2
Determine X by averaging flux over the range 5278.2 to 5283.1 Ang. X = 9.77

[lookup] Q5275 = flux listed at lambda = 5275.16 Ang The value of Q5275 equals 9.2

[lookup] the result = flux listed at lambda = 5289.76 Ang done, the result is 10.9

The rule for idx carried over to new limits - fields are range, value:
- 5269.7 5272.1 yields 8.86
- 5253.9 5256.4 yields 10.1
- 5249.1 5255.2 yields 9.74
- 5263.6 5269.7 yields 8.54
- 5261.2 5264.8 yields 9.59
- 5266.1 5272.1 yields 8.51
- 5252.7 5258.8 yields 9.98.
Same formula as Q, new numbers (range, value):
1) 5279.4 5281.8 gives 9.97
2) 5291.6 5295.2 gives 10.4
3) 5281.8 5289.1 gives 10.8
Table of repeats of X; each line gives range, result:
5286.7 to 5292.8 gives 10.7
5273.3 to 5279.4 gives 9.57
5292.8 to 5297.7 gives 9.75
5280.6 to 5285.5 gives 9.63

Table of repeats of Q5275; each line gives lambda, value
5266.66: 8.29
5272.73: 8.88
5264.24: 9.11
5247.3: 9.77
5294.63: 9.74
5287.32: 10.7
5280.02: 9.97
